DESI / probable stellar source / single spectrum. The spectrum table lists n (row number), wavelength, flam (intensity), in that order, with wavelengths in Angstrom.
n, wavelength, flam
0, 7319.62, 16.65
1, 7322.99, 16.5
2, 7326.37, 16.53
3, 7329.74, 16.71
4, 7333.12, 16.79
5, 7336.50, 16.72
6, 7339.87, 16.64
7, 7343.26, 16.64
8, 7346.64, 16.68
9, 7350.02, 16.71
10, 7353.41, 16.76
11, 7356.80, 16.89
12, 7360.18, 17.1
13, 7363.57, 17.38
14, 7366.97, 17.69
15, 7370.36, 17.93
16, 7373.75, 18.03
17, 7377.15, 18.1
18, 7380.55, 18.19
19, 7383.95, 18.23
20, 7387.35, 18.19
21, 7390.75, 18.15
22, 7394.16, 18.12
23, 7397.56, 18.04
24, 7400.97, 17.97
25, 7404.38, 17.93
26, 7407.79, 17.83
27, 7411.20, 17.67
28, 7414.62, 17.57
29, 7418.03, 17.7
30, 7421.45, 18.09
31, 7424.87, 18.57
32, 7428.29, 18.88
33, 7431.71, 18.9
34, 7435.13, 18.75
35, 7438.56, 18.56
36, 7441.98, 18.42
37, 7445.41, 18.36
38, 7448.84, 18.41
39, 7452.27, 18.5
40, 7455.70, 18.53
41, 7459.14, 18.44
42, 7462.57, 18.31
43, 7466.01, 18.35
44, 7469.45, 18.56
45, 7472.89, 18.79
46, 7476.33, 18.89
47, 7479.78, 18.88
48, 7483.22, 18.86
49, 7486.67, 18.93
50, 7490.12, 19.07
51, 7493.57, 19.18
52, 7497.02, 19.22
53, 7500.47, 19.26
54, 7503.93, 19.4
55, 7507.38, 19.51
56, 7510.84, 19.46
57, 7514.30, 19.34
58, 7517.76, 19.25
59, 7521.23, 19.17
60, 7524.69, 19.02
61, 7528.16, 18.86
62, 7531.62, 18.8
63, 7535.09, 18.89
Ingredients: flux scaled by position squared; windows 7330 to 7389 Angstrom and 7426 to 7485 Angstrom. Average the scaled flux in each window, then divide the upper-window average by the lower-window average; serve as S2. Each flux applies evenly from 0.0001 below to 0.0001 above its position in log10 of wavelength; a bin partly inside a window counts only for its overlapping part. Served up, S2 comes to 1.10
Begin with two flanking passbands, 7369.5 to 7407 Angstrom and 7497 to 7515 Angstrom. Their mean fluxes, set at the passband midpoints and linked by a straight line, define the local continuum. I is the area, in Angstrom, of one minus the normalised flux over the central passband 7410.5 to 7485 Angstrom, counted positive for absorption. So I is 1.08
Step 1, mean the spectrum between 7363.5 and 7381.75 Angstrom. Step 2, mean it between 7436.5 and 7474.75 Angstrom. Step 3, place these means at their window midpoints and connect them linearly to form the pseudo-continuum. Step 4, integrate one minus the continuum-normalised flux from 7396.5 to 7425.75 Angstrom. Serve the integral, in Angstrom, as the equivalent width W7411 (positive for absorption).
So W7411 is 0.4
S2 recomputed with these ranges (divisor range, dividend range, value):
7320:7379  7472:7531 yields 1.17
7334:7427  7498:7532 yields 1.13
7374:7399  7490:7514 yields 1.10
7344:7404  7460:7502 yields 1.10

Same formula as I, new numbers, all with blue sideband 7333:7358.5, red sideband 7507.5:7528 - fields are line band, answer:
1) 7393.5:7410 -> -0.4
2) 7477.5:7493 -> -0.2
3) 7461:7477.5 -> 0.0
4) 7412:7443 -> -0.8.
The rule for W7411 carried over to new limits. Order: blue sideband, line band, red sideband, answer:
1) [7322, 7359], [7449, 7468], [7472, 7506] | 0.15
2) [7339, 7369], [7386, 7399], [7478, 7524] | -0.43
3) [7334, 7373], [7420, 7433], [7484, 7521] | -0.35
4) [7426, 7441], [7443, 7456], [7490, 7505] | 0.30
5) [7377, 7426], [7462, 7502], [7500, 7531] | 0.01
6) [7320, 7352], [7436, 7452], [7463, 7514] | -0.12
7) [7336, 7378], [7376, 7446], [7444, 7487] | -1.26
